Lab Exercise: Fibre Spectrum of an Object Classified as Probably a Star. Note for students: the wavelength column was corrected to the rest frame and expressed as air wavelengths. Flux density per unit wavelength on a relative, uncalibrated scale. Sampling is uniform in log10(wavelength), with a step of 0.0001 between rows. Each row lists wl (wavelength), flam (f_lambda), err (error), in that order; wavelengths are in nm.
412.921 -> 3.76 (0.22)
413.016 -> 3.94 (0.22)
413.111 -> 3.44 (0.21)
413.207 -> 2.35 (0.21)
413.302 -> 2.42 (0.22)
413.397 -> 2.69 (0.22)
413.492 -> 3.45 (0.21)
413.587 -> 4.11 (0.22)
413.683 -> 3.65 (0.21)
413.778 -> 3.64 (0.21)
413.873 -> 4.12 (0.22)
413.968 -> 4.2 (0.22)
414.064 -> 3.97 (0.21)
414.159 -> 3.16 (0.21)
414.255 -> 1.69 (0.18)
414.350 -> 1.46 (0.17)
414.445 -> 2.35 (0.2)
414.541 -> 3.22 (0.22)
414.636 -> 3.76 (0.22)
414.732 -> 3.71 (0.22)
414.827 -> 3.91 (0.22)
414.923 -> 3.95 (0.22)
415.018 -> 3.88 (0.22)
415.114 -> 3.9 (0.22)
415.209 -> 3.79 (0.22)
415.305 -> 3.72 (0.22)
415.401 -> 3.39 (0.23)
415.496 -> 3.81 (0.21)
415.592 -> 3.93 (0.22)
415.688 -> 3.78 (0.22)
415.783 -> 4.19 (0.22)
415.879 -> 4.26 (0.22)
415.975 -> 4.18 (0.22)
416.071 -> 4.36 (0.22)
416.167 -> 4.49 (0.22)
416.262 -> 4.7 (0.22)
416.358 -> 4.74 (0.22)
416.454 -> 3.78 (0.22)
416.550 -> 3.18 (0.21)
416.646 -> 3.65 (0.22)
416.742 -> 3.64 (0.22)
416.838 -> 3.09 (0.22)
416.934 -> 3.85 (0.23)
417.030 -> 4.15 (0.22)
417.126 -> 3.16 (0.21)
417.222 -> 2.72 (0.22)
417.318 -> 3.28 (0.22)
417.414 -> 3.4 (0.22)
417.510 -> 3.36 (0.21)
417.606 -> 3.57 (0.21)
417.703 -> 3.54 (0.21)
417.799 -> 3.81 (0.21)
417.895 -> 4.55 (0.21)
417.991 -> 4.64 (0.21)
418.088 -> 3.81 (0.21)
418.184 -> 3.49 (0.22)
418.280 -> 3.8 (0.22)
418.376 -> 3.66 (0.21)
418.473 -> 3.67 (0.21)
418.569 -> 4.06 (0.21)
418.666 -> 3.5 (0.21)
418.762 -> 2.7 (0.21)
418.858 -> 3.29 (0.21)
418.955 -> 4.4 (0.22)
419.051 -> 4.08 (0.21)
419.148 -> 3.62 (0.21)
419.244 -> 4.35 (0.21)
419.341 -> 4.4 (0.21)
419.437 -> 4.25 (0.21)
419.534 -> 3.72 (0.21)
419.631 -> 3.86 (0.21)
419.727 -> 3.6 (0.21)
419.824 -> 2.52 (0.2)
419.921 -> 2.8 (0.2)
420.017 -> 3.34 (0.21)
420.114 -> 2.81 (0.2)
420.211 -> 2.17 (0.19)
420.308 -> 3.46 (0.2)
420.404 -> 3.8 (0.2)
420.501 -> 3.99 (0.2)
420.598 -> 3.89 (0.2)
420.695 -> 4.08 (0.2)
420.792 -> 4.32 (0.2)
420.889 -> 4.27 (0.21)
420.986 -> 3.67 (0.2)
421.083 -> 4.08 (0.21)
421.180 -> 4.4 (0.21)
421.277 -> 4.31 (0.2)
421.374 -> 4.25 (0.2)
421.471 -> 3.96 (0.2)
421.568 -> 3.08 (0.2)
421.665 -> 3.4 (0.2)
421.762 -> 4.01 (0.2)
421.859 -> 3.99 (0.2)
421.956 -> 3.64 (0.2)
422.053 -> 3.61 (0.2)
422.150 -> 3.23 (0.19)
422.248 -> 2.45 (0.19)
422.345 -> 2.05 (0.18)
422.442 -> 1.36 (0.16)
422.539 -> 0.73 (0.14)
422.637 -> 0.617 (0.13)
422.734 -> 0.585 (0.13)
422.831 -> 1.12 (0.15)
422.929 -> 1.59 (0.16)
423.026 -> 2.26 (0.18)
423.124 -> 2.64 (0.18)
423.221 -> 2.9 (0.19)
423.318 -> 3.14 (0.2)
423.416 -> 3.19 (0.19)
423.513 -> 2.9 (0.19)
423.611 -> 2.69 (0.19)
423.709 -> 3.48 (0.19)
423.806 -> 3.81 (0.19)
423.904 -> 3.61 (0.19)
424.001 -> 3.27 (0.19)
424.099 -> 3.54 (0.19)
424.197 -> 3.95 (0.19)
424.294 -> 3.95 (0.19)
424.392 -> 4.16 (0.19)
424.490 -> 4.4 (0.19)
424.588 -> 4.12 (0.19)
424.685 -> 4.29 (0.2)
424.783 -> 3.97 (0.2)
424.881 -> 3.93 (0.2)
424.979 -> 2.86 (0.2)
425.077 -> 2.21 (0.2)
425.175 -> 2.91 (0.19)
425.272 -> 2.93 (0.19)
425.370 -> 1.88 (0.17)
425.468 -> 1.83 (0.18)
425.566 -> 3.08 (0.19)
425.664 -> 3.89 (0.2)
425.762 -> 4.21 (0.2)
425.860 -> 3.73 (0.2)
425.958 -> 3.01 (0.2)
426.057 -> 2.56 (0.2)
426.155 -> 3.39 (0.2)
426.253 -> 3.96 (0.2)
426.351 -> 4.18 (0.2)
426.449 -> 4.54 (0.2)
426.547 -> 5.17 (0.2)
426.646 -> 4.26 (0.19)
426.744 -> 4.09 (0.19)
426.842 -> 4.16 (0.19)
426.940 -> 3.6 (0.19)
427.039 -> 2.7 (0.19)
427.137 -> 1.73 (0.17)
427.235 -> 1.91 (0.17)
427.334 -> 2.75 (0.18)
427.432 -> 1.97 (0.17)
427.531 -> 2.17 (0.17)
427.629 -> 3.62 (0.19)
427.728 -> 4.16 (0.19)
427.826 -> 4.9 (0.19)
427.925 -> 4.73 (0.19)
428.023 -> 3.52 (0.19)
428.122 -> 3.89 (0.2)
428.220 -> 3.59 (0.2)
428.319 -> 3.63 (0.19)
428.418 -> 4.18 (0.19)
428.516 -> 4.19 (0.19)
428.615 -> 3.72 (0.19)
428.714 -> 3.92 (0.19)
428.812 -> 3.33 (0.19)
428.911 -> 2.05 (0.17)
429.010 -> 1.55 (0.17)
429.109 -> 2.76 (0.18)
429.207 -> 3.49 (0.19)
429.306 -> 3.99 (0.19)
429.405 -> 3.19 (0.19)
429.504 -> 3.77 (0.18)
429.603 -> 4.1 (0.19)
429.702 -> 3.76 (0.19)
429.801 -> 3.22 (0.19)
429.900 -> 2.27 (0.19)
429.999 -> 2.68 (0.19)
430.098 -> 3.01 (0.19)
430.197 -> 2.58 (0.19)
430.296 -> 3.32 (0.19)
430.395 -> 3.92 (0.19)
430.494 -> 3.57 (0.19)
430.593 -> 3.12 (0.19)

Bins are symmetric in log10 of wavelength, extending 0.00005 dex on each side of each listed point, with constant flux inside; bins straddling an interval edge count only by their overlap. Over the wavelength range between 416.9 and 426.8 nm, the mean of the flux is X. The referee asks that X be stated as 3.42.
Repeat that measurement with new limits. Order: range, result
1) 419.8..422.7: 3.27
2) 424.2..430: 3.45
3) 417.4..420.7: 3.65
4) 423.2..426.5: 3.43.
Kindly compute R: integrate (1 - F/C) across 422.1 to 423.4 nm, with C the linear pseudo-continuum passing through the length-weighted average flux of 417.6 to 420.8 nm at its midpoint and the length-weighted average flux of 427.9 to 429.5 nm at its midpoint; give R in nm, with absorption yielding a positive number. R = 0.60 nm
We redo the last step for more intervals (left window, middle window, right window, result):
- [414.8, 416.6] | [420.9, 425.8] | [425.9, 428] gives 0.71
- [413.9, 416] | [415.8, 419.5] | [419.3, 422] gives -0.20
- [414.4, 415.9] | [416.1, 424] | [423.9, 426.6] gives 0.51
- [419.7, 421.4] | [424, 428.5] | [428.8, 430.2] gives -0.34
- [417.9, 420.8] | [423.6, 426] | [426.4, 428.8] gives 0.13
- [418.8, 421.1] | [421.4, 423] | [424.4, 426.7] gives 0.51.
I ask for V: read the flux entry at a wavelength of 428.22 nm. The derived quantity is 3.59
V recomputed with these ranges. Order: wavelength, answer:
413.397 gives 2.69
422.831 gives 1.12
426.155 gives 3.39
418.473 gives 3.67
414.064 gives 3.97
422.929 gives 1.59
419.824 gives 2.52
